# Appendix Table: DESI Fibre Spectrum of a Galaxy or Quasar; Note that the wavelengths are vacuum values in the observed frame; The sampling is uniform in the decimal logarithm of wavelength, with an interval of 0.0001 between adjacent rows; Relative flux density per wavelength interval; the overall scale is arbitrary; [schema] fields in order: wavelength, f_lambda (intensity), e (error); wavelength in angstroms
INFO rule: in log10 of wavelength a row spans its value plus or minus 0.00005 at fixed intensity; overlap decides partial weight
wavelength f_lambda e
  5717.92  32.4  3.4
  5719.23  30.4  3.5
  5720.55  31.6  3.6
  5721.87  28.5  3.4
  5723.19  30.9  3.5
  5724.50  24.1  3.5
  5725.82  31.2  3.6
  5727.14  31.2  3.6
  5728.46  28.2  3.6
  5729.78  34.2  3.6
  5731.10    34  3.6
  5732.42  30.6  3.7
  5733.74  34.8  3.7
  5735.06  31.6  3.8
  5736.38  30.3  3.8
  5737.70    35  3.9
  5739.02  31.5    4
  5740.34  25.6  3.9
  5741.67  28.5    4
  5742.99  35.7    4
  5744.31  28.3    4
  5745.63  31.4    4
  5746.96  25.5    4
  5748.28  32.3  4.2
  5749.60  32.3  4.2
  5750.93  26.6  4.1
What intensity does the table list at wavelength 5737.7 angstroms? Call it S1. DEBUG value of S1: 35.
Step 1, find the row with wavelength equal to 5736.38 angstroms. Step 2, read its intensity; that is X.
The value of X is 30.3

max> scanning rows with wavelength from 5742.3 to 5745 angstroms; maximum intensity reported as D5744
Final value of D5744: 35.7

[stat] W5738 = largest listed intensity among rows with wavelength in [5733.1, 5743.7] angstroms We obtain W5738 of 35.7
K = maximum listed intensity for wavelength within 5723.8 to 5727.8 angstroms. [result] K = 31.2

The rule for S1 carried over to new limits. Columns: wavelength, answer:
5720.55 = 31.6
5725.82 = 31.2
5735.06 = 31.6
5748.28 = 32.3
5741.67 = 28.5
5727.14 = 31.2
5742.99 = 35.7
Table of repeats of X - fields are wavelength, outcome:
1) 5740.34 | 25.6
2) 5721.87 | 28.5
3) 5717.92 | 32.4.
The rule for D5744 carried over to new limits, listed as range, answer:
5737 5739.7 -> 35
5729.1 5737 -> 34.8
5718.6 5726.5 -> 31.6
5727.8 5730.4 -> 34.2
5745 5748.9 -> 32.3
